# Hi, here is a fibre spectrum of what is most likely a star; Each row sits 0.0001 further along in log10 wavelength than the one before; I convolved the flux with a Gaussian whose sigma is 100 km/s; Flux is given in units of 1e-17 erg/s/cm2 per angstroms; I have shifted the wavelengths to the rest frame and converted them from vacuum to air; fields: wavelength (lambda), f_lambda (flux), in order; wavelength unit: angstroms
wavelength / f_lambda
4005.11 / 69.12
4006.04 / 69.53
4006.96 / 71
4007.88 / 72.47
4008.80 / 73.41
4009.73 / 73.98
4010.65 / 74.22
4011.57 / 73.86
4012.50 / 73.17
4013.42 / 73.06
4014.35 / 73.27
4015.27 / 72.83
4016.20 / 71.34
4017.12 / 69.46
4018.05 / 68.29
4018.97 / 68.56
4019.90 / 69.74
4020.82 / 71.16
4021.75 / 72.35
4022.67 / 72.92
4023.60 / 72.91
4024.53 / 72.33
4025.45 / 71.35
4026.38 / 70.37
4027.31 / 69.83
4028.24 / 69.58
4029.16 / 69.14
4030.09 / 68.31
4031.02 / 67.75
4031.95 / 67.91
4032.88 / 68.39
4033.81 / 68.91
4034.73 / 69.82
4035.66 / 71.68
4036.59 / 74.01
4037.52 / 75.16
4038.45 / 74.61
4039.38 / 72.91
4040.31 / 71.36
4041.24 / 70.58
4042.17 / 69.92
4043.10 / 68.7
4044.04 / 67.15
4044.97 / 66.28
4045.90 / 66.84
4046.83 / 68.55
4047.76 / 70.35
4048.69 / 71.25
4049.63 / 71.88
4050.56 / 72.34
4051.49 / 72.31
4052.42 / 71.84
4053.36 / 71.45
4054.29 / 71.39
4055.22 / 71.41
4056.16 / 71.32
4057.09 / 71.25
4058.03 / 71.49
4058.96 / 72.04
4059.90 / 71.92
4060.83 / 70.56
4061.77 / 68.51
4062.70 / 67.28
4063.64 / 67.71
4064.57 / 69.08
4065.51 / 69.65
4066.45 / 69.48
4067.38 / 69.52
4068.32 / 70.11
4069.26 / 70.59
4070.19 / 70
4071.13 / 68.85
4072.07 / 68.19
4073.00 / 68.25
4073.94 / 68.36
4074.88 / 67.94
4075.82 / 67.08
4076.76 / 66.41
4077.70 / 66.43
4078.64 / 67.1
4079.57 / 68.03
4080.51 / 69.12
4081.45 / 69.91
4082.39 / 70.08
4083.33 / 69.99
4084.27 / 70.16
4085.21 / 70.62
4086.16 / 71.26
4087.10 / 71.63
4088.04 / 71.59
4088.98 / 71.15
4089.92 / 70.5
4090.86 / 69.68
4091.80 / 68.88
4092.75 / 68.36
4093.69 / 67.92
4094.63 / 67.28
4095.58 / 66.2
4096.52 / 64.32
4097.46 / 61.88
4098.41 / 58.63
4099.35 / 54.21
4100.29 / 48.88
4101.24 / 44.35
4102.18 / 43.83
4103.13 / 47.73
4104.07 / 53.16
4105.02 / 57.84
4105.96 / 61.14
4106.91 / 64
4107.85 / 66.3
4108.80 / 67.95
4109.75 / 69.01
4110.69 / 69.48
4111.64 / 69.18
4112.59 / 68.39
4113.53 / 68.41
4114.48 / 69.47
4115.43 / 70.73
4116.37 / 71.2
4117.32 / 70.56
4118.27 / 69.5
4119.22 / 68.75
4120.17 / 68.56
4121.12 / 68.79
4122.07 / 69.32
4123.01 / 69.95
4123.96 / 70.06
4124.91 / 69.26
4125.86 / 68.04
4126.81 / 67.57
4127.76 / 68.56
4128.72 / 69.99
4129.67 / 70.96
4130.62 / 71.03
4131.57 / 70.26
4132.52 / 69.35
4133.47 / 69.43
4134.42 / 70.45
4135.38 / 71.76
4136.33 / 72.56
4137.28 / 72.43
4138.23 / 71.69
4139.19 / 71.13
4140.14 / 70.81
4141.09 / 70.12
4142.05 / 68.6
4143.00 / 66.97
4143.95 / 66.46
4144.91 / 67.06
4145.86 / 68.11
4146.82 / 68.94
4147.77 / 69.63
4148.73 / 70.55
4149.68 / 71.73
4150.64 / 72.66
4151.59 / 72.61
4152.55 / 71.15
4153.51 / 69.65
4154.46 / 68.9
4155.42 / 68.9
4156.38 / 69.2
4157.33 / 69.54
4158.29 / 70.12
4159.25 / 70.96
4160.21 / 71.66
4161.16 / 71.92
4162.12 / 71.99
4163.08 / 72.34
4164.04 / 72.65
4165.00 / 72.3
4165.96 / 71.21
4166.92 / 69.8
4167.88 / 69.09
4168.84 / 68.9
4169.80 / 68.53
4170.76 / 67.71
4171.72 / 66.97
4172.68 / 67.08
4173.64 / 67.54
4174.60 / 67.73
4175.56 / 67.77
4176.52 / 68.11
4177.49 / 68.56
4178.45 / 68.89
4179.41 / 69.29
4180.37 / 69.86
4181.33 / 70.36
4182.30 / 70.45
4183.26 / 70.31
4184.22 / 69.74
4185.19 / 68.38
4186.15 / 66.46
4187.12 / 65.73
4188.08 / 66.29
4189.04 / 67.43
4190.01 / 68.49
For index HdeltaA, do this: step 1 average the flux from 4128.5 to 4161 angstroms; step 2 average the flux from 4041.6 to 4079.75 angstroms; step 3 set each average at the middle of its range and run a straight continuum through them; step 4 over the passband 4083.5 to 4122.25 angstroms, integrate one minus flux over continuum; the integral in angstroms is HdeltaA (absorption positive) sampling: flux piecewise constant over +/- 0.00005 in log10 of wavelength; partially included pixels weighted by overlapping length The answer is 2.6 angstroms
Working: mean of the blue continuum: 69.5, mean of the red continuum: 70.2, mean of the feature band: 65.1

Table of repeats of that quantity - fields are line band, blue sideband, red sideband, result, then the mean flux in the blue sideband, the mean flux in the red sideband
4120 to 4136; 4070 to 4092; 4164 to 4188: -0.15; 69.2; 68.8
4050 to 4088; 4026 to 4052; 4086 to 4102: -1.68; 70.2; 64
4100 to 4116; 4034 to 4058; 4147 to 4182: 2.05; 71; 69.9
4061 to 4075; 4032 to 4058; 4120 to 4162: 0.32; 70.8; 70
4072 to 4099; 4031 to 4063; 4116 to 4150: 0.81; 70.6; 69.7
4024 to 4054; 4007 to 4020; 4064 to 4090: 0.21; 72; 69.3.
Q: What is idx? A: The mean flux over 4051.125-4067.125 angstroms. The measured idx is 70.5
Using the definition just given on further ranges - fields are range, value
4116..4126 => 69.5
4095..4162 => 67.2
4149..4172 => 70.5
